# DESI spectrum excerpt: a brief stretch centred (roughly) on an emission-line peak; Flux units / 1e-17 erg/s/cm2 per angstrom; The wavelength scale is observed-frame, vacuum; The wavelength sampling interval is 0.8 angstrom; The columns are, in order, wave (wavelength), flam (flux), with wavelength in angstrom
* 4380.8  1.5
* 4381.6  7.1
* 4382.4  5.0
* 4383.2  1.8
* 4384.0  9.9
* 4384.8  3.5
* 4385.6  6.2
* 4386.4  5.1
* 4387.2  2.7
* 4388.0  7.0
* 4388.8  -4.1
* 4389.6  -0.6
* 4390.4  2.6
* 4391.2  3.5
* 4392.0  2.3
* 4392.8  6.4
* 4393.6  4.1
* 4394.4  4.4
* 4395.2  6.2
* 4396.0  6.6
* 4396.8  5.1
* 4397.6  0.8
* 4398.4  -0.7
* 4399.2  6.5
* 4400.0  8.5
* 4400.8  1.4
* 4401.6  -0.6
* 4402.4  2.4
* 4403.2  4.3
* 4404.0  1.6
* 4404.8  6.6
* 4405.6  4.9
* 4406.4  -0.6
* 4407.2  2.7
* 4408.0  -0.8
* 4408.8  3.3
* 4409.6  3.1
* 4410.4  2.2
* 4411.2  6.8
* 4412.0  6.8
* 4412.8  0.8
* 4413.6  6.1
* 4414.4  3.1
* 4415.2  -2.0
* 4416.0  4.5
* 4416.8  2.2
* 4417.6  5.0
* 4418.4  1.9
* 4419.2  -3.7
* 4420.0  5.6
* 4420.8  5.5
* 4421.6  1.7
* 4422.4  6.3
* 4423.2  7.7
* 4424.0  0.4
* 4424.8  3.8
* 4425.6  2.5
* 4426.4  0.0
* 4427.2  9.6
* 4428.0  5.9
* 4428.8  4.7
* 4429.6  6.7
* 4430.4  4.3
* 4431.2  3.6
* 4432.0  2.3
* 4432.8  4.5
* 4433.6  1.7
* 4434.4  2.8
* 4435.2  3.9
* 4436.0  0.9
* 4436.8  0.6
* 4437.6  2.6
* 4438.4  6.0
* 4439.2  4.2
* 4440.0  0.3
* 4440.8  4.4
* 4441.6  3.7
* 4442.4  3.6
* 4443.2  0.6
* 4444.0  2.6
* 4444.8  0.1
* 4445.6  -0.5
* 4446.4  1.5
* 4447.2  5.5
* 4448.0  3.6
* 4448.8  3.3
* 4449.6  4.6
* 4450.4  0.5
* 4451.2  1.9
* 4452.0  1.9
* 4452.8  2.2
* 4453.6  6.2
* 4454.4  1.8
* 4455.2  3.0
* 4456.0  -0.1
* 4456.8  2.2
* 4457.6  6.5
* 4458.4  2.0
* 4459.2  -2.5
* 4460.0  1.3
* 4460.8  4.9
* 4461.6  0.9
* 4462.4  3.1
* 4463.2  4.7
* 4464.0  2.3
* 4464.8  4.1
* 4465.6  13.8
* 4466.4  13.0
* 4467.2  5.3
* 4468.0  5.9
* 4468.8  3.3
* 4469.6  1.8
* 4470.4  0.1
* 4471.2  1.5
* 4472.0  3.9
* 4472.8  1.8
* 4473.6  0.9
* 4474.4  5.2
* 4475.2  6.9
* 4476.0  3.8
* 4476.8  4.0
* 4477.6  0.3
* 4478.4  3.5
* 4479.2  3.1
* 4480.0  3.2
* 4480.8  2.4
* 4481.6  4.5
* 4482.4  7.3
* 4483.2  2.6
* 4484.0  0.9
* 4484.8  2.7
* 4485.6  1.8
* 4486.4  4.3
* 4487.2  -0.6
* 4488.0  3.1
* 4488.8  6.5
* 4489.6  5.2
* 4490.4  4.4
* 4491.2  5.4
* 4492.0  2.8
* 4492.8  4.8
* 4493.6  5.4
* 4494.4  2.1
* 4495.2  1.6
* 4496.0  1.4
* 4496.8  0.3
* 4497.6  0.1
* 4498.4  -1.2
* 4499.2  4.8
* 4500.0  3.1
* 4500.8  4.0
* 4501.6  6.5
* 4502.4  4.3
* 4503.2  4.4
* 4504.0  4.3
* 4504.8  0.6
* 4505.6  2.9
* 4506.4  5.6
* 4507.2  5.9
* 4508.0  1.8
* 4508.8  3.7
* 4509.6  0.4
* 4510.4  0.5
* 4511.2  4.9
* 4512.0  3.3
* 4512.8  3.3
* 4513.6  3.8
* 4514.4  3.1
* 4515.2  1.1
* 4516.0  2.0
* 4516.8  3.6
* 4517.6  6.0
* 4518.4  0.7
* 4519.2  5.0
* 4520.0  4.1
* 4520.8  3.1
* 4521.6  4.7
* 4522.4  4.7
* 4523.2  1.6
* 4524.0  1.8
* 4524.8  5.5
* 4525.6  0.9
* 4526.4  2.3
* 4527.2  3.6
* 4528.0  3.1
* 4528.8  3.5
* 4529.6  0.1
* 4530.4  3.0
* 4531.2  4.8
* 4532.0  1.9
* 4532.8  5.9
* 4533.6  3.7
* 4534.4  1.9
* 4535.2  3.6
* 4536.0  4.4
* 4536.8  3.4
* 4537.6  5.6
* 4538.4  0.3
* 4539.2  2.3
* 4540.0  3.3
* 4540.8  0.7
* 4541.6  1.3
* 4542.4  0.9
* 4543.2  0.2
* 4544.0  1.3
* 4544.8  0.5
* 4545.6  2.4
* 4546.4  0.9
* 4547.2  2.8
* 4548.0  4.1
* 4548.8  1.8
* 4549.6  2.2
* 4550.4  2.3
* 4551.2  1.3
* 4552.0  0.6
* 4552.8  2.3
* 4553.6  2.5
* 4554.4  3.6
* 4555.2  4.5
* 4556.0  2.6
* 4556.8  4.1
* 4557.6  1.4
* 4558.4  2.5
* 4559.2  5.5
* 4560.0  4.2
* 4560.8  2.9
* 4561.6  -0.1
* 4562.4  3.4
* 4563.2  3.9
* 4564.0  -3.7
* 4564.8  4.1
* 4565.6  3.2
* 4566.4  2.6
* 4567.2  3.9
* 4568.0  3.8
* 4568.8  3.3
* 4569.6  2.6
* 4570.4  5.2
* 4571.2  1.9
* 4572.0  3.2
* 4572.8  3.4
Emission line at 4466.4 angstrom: H-gamma 4340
